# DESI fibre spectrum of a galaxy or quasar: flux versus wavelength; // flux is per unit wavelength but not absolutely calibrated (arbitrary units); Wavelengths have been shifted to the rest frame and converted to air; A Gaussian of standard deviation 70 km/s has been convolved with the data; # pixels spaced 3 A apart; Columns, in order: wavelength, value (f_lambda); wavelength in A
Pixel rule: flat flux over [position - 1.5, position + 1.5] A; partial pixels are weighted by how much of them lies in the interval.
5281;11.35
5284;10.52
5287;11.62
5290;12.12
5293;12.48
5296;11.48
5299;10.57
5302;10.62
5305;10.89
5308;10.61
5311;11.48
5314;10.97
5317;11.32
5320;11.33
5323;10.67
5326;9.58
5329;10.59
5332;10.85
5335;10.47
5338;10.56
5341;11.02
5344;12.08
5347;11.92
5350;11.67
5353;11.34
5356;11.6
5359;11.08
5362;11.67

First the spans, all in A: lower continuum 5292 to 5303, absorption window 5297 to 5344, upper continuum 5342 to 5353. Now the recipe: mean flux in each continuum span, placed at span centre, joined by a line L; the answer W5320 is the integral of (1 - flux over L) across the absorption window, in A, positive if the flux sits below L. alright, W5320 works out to 2.8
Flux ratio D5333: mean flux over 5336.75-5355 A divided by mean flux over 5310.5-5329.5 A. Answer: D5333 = 1.06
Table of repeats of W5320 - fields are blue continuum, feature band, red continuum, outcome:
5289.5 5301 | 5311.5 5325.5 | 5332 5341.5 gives 0.1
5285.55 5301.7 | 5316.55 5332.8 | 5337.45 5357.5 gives 1.2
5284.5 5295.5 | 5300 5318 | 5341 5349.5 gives 1.3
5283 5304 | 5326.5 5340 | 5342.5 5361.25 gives 1.1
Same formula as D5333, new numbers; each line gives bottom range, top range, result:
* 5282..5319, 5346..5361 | 1.03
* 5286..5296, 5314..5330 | 0.89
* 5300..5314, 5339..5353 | 1.06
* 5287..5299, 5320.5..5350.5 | 0.93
